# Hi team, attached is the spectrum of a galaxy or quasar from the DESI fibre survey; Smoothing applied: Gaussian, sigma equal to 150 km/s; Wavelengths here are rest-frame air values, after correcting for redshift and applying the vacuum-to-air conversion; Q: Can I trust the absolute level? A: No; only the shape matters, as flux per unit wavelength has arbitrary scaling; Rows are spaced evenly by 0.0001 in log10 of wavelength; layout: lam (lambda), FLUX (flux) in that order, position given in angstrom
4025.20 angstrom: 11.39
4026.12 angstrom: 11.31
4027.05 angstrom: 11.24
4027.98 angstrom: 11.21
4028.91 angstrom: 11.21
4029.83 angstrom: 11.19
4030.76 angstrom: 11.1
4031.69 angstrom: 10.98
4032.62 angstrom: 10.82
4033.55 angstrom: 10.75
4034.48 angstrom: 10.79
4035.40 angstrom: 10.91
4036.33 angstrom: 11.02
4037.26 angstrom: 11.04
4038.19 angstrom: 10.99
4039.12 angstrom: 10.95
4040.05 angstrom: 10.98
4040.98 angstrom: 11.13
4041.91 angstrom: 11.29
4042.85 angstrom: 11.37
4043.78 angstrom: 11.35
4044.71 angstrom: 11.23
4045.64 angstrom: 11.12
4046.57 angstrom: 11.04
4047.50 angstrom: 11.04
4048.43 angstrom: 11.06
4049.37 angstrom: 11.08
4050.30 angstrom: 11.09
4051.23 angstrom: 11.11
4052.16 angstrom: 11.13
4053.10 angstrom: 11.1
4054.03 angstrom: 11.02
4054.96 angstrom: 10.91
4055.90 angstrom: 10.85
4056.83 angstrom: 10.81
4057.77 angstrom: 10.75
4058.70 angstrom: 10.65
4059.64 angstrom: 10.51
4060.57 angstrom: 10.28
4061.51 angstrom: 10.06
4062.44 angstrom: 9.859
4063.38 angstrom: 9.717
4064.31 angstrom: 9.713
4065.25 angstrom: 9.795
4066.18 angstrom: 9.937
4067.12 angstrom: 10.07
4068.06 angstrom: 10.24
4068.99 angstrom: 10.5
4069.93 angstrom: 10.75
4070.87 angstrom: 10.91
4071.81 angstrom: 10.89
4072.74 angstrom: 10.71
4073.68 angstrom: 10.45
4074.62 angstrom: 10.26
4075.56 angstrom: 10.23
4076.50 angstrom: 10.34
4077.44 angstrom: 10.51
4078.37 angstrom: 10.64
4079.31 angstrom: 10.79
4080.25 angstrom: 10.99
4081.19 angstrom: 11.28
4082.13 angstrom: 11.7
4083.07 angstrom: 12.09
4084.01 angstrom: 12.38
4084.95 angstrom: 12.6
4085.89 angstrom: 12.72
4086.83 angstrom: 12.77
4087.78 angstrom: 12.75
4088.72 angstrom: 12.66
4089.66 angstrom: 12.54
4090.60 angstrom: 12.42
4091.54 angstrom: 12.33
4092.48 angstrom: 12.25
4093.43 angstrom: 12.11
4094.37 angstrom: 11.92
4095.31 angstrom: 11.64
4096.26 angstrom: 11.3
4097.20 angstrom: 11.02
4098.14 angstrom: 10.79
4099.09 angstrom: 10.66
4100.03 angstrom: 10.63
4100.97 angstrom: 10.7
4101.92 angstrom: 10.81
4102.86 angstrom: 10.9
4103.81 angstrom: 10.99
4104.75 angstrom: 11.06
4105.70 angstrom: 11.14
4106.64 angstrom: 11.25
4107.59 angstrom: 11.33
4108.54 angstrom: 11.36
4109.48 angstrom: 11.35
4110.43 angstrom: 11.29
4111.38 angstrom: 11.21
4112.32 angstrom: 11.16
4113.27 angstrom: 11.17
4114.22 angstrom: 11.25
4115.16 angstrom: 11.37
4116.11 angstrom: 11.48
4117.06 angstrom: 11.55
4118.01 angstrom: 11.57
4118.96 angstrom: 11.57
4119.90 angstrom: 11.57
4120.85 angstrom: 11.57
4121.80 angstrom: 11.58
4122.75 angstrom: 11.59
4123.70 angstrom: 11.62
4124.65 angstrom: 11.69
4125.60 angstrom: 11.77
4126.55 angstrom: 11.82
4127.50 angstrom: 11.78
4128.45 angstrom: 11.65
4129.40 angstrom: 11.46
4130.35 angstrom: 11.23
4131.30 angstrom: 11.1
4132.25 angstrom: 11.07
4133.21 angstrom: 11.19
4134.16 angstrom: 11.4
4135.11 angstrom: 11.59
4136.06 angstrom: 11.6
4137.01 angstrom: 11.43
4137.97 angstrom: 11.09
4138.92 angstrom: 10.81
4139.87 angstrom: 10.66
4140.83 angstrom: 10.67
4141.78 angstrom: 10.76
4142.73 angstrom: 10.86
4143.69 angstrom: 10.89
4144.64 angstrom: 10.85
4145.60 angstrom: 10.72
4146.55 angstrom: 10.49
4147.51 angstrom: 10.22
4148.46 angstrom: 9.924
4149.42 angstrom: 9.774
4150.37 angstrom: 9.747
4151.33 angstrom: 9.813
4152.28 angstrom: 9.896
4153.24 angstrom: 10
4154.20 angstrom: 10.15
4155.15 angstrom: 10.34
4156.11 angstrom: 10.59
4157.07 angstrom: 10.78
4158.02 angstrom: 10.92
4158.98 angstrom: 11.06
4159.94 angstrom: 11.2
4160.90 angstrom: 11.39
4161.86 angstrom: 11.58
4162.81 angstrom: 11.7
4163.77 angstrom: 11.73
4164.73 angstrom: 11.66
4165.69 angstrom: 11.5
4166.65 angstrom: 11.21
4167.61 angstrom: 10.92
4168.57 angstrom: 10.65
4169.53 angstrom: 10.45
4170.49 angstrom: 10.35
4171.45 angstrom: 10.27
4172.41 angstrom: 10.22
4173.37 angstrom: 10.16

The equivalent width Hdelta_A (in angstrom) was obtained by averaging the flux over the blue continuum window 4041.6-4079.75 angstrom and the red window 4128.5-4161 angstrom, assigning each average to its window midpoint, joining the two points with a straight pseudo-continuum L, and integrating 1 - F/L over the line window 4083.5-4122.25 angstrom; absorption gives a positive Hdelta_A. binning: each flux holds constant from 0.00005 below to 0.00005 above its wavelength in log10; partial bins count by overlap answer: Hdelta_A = -3.1 angstrom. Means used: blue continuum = 10.7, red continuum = 10.8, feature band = 11.6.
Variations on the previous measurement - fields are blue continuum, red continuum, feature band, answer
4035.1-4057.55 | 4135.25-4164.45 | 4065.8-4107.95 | -1.29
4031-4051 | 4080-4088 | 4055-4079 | 2.71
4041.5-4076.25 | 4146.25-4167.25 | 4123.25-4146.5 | -1.13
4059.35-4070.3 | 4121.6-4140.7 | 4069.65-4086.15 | -1.18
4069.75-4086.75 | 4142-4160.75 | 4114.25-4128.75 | -1.15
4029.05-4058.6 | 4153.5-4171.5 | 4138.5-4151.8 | 0.66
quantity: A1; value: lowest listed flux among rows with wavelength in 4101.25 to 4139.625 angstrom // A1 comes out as 10.81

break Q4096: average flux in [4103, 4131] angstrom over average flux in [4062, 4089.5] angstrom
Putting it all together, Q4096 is 1.04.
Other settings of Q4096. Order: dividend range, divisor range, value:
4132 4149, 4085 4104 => 0.93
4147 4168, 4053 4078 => 1.03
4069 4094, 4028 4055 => 1.04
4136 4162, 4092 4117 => 0.94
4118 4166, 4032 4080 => 1.03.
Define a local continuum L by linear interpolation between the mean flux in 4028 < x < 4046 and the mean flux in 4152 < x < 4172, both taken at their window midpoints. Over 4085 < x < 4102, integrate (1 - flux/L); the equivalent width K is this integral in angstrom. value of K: -1.3 angstrom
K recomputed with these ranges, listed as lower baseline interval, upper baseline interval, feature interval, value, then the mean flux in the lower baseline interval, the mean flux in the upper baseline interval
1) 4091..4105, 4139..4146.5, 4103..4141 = -1.2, 11.3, 10.8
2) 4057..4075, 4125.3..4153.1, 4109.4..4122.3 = -0.8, 10.3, 10.9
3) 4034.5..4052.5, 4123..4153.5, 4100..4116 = -0.2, 11.1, 10.9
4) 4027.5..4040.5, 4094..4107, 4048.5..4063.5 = 0.4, 11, 11.1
